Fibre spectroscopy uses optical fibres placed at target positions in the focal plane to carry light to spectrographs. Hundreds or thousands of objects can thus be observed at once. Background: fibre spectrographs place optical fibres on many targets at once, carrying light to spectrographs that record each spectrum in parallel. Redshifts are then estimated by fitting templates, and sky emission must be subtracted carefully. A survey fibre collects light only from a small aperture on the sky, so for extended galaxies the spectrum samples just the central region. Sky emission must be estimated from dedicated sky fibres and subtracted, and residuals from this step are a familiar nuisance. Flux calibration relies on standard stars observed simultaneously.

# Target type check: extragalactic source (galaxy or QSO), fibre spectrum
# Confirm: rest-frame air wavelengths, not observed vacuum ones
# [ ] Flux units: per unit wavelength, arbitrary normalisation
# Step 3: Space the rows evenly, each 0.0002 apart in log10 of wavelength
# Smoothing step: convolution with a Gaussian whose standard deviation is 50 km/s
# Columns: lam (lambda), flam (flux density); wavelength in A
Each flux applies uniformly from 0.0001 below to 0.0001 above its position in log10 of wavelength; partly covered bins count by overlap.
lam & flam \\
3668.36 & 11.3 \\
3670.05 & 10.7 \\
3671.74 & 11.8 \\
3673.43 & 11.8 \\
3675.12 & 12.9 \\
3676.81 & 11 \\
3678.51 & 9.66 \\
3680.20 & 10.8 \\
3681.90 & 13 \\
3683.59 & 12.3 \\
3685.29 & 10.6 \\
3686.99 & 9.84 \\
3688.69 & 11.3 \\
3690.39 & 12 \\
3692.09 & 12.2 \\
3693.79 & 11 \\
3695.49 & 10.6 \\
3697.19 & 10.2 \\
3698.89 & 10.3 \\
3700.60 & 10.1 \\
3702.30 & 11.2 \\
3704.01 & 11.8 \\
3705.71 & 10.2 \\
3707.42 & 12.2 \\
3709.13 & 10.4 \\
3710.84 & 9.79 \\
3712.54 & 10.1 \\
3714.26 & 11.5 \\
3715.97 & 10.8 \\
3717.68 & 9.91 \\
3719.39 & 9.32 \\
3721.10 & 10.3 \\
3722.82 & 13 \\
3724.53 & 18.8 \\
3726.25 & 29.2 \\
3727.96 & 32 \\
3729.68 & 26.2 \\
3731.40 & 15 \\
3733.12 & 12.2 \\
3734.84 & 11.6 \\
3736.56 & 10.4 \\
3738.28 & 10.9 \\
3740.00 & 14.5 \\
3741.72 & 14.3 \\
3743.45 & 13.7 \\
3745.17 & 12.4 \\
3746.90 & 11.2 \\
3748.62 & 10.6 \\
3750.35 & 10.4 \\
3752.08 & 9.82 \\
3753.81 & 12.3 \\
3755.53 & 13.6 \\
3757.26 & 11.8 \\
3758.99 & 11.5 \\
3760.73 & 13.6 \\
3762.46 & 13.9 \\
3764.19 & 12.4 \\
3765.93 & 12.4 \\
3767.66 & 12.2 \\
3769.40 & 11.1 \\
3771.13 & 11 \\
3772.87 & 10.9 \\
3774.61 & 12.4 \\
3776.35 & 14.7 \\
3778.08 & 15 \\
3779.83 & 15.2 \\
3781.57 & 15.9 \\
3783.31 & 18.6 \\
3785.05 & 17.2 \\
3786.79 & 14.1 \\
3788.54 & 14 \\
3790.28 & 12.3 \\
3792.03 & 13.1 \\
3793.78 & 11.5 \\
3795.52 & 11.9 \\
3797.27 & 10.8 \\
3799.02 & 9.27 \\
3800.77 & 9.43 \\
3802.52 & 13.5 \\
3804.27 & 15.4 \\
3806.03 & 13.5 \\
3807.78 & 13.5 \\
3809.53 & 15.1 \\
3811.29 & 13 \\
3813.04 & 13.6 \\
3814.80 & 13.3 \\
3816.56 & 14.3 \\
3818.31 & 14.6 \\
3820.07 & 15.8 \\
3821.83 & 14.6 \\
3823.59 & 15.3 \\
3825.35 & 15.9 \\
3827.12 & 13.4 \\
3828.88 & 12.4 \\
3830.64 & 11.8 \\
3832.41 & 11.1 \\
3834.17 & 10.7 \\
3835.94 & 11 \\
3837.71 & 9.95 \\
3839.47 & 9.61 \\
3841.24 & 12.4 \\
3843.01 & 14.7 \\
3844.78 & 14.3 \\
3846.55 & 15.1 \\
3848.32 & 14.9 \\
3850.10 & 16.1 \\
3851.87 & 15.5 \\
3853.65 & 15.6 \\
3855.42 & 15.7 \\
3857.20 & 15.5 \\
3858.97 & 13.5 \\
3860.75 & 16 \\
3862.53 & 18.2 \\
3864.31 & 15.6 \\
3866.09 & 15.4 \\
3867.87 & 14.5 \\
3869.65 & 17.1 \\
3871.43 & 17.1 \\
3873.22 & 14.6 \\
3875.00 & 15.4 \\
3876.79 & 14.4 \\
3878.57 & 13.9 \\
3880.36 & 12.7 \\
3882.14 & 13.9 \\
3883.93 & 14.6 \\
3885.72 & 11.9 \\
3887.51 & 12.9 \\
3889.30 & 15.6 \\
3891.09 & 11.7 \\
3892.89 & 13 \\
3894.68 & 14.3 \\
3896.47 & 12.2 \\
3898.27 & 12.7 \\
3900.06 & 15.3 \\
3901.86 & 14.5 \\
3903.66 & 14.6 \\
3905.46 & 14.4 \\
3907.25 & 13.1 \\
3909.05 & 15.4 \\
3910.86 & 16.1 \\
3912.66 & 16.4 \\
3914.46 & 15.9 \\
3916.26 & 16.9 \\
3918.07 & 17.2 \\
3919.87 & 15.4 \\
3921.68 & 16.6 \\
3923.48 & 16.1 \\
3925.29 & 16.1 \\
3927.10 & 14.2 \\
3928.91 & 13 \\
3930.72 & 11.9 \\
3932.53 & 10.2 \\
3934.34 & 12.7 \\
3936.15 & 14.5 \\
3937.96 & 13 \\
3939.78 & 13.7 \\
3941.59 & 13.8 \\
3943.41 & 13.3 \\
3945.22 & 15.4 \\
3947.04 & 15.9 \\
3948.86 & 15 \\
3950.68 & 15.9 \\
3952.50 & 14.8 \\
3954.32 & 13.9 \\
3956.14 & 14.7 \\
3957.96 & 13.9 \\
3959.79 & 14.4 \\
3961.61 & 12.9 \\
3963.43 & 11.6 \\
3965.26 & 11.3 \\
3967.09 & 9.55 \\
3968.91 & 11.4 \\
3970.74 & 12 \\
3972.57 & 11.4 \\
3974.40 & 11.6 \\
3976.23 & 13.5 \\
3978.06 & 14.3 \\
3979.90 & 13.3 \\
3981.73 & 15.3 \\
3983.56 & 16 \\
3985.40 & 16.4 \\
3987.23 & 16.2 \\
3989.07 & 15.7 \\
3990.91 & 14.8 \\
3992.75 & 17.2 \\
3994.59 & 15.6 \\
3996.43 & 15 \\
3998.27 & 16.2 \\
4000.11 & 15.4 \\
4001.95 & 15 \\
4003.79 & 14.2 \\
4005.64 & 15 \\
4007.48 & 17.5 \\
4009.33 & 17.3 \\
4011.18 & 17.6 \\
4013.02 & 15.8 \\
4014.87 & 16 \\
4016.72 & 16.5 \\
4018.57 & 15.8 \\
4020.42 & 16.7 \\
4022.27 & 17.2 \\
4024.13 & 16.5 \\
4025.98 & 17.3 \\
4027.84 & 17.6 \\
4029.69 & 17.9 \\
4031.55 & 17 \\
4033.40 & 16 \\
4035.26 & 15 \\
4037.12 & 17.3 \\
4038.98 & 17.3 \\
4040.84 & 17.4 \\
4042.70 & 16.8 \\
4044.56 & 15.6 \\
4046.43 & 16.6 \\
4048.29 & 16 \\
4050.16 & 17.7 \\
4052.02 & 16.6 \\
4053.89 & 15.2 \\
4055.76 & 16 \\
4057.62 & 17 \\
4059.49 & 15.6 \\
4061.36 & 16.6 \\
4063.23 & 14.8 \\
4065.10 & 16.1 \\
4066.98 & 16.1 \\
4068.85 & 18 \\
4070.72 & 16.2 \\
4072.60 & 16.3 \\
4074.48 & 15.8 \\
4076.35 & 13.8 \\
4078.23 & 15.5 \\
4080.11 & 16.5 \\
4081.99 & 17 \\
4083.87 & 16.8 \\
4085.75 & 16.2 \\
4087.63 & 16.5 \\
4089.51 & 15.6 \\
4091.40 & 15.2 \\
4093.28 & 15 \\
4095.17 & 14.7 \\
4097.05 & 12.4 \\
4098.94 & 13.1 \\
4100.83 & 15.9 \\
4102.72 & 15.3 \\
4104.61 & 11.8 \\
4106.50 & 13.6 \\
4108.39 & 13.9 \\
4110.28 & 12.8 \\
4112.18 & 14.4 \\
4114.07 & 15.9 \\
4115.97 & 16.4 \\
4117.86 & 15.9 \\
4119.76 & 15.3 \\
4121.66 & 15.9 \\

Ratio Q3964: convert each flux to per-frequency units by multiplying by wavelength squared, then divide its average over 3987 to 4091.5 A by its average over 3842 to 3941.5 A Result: 1.2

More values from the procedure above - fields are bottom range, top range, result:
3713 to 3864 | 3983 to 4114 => 1.32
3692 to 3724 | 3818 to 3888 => 1.42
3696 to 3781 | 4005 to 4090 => 1.48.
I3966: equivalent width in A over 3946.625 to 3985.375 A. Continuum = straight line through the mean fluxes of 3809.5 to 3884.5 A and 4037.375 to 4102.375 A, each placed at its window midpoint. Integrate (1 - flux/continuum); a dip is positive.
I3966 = 4.21 A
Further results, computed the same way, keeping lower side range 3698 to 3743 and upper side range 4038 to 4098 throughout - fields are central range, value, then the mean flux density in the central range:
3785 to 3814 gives 2.7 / 12.9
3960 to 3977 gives 4.0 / 11.8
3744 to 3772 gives 4.1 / 11.9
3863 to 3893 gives 0.6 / 14.5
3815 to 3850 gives 2.7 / 13.3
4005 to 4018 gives -0.7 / 16.5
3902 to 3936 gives 0.6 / 14.8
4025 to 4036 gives -0.7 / 16.8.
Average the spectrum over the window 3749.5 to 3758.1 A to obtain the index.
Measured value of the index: 11.6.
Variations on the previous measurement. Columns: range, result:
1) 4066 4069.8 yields 17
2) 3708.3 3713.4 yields 10.1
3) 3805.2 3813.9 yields 13.8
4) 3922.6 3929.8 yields 14.8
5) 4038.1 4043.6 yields 17.2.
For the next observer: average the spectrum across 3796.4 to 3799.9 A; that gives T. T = 10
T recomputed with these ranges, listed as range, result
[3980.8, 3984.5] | 15.7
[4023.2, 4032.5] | 17.3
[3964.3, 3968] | 10.4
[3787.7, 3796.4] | 12.6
